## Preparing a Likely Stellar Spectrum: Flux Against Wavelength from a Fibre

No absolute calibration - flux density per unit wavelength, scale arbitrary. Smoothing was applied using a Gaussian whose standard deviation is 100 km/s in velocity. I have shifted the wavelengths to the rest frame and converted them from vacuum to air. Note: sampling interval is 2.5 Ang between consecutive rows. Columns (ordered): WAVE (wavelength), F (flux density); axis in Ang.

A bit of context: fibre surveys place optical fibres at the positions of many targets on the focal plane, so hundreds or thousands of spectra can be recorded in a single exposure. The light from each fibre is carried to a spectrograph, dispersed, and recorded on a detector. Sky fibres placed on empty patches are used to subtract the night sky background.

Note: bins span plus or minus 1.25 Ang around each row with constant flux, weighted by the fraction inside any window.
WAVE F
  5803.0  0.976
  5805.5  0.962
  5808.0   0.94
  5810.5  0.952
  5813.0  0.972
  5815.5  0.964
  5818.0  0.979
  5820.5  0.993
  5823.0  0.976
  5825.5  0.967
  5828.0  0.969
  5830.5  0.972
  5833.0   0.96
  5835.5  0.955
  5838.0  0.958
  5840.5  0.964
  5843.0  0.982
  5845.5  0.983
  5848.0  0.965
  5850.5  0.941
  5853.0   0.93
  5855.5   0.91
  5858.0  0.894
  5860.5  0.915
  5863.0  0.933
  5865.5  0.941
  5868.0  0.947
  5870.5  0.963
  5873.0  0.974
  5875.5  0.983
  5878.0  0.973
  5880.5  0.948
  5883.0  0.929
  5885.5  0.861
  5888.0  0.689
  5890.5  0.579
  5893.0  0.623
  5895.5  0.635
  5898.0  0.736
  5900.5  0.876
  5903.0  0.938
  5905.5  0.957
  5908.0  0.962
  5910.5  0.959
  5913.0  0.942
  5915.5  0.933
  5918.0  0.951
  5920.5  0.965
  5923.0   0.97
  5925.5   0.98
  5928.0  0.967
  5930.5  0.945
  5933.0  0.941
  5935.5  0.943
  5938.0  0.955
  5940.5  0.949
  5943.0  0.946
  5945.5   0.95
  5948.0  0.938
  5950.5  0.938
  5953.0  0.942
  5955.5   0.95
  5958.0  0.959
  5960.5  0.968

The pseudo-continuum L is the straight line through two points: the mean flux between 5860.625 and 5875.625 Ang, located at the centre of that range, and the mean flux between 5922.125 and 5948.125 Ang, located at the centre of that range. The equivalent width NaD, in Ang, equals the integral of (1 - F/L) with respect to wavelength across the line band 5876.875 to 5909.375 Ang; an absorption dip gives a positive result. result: 4.4 Ang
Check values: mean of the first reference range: 0.952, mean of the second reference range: 0.953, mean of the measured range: 0.823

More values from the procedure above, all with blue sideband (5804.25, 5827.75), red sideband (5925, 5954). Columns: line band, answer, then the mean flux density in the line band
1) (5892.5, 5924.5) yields 2.2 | 0.887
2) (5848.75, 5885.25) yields 0.8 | 0.94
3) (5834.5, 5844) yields 0.0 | 0.965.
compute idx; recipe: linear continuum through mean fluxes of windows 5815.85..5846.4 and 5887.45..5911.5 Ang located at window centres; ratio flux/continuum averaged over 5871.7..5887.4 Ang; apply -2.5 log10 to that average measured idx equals -0.105 mag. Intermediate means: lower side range 0.971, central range 0.934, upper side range 0.797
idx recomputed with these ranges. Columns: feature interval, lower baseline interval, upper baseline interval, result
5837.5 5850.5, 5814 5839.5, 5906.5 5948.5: 0.00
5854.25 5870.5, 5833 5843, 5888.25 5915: -0.02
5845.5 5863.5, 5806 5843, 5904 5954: 0.04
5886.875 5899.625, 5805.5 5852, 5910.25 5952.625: 0.41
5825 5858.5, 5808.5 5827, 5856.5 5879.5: 0.01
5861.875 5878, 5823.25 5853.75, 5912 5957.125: 0.00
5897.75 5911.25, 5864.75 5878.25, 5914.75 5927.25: 0.05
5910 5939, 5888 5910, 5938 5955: -0.10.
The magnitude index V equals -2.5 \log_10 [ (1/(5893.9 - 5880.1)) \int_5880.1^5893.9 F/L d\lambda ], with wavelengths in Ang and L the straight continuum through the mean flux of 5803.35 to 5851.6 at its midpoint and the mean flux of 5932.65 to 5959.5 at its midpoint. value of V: 0.24 mag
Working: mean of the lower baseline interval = 0.966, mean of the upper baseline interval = 0.947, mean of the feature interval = 0.764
